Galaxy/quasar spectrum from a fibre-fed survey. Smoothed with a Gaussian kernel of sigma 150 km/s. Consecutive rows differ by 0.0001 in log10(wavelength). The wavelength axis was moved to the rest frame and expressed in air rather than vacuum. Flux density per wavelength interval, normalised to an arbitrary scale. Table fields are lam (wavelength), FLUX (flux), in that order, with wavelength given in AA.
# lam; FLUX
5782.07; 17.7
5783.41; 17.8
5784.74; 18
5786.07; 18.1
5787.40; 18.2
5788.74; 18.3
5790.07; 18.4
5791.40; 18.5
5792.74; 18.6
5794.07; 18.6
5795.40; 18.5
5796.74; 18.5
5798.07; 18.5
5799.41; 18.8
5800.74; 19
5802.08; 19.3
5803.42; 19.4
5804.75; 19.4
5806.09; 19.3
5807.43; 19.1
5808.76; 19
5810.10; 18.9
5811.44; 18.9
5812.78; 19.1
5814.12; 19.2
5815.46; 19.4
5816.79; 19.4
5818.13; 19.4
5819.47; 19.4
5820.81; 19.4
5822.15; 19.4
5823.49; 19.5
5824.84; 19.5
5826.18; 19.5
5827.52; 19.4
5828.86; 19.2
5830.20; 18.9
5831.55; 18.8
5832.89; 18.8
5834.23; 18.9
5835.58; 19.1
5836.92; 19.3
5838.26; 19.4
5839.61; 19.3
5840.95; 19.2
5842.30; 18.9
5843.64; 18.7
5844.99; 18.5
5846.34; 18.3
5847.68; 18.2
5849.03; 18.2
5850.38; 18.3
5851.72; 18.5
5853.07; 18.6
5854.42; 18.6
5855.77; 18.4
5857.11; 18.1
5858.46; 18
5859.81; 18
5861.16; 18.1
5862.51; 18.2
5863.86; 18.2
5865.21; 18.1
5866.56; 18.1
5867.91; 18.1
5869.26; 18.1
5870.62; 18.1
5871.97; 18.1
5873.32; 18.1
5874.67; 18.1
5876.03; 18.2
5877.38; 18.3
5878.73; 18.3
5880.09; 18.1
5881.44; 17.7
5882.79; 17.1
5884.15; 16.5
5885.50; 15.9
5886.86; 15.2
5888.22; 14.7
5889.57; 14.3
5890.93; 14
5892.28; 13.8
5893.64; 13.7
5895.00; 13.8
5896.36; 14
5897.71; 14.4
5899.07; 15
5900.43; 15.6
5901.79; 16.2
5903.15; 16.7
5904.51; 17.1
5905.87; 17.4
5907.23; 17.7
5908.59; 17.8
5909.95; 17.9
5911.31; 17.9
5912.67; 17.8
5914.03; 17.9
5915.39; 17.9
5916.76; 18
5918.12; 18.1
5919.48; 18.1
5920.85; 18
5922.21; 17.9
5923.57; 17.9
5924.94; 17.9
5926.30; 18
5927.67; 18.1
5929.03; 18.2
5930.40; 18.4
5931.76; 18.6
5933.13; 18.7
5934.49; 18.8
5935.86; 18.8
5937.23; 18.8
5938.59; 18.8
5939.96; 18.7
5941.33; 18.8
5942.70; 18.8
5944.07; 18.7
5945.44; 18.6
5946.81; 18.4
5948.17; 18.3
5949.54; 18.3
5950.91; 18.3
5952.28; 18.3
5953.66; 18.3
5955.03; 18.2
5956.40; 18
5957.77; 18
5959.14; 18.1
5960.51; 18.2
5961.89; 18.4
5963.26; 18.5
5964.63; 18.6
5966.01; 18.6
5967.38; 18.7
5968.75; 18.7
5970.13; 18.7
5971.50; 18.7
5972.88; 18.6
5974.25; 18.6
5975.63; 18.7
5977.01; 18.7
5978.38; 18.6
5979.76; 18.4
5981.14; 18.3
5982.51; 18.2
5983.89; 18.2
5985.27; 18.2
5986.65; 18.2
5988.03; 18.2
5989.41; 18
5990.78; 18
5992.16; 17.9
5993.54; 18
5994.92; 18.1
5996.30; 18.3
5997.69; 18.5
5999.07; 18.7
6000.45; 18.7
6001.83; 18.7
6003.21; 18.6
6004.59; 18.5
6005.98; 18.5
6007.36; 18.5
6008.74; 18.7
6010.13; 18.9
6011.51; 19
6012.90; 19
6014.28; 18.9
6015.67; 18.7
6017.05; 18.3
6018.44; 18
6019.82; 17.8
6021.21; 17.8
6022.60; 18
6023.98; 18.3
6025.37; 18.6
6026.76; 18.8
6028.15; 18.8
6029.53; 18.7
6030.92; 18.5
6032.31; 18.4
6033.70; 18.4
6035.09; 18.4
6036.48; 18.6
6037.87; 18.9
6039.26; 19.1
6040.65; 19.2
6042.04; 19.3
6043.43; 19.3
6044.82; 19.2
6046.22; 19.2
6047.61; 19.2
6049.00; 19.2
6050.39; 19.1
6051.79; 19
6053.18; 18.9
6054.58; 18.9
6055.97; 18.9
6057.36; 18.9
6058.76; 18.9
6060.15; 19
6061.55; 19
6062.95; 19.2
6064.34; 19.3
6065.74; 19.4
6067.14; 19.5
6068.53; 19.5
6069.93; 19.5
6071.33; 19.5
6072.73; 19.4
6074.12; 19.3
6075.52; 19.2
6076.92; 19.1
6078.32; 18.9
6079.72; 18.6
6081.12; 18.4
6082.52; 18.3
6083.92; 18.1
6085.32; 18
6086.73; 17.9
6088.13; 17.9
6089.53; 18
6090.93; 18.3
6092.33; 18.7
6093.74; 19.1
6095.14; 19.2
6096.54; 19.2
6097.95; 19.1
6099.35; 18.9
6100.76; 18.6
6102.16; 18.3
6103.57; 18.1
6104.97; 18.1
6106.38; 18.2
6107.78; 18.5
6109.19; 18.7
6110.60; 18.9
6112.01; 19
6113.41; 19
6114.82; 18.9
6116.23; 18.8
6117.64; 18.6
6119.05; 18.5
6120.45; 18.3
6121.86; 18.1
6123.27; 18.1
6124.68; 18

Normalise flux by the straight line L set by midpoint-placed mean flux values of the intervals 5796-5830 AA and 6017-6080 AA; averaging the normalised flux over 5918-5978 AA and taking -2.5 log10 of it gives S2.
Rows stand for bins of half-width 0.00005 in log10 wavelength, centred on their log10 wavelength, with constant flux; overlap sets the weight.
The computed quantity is 0.03 mag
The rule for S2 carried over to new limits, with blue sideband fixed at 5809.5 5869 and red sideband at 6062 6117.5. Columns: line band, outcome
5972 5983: 0.02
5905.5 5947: 0.03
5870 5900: 0.17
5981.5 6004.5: 0.03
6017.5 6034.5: 0.03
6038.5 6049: -0.02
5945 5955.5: 0.03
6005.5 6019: 0.01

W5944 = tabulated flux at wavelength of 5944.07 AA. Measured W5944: 18.7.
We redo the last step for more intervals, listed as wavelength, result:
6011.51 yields 19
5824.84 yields 19.5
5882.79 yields 17.1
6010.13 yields 18.9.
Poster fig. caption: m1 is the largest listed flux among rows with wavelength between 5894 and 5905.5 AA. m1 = 17.1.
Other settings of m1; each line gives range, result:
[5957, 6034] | 19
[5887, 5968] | 18.8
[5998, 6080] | 19.5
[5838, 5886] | 19.4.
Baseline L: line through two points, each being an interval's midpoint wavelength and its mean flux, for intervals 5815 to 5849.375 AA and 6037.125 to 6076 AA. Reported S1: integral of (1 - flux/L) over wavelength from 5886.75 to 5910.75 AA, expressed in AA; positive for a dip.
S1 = 4.5 AA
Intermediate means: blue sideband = 19.1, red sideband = 19.2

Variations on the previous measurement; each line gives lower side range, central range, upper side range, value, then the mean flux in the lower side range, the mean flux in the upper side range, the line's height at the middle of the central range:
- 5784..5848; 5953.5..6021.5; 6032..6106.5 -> 1.68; 19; 18.9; 18.9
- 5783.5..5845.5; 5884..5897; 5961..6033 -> 2.94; 19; 18.5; 18.8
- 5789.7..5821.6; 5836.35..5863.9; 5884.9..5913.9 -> -1.64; 19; 15.8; 17.5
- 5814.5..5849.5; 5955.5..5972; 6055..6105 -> 0.45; 19.1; 18.8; 18.9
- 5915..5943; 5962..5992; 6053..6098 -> 0.13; 18.3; 18.9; 18.5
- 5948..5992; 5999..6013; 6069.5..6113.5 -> -0.18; 18.4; 18.7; 18.5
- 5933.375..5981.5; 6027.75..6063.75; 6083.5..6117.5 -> -0.75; 18.5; 18.6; 18.5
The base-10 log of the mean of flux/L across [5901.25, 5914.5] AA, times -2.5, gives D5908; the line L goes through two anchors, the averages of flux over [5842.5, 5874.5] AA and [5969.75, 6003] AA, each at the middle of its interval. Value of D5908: 0.052 mag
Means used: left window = 18.3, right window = 18.4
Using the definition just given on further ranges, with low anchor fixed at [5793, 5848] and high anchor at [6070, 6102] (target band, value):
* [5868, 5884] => 0.06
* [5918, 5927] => 0.06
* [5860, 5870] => 0.05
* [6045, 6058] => -0.02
